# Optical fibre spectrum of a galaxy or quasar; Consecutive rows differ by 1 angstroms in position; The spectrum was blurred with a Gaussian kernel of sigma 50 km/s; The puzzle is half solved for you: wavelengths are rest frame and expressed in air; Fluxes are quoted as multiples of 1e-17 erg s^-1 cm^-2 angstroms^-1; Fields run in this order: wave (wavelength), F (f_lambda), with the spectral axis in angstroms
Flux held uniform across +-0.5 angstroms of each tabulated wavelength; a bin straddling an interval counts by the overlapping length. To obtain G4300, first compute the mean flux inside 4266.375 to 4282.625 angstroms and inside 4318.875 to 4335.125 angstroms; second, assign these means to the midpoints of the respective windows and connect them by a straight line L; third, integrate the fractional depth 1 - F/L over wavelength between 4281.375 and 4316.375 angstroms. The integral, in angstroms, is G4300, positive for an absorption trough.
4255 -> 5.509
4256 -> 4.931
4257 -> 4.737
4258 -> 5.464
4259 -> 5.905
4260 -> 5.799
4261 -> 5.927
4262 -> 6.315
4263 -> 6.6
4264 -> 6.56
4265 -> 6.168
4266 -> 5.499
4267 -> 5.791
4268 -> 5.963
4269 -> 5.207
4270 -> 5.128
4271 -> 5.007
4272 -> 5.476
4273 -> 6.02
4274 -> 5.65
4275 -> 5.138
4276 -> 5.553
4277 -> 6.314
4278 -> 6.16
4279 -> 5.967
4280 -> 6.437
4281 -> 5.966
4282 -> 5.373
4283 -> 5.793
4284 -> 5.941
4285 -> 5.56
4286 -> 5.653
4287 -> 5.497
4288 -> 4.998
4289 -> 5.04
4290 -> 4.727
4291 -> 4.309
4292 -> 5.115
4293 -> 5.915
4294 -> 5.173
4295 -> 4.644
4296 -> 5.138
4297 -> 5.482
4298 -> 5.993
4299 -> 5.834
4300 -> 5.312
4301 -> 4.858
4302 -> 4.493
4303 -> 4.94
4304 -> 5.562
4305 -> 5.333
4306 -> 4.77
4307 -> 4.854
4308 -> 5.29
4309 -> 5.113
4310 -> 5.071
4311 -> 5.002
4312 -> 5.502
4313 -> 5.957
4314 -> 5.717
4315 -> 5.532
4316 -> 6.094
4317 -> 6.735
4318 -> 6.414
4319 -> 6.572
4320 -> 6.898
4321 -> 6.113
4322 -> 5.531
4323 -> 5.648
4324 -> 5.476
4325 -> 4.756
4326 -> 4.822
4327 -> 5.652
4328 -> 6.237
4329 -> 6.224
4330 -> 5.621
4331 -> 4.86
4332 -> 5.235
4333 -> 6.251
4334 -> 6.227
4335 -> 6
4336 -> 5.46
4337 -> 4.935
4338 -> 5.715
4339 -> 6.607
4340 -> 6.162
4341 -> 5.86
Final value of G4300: 2.56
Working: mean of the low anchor 5.7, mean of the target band 5.3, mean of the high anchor 5.75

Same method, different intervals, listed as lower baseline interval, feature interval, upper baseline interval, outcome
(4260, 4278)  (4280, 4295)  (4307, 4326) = 1.0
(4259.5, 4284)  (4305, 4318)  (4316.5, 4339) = 0.7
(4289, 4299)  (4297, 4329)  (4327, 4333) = -0.6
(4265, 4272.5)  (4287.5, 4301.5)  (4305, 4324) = 1.1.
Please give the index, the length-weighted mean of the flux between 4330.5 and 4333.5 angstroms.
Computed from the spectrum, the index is 5.45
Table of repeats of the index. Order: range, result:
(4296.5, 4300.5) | 5.66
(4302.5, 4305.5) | 5.28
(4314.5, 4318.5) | 6.19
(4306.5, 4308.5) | 5.07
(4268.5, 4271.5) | 5.11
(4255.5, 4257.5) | 4.83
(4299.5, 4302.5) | 4.89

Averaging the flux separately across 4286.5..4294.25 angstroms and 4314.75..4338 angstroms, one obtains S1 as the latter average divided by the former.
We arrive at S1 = 1.14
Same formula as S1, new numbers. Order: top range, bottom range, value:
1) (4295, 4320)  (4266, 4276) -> 1.00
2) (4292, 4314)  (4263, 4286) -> 0.91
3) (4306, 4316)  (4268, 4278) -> 0.96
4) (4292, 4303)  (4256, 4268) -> 0.90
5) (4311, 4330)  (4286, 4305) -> 1.13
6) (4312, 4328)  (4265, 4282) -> 1.03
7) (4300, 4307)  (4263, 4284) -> 0.87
